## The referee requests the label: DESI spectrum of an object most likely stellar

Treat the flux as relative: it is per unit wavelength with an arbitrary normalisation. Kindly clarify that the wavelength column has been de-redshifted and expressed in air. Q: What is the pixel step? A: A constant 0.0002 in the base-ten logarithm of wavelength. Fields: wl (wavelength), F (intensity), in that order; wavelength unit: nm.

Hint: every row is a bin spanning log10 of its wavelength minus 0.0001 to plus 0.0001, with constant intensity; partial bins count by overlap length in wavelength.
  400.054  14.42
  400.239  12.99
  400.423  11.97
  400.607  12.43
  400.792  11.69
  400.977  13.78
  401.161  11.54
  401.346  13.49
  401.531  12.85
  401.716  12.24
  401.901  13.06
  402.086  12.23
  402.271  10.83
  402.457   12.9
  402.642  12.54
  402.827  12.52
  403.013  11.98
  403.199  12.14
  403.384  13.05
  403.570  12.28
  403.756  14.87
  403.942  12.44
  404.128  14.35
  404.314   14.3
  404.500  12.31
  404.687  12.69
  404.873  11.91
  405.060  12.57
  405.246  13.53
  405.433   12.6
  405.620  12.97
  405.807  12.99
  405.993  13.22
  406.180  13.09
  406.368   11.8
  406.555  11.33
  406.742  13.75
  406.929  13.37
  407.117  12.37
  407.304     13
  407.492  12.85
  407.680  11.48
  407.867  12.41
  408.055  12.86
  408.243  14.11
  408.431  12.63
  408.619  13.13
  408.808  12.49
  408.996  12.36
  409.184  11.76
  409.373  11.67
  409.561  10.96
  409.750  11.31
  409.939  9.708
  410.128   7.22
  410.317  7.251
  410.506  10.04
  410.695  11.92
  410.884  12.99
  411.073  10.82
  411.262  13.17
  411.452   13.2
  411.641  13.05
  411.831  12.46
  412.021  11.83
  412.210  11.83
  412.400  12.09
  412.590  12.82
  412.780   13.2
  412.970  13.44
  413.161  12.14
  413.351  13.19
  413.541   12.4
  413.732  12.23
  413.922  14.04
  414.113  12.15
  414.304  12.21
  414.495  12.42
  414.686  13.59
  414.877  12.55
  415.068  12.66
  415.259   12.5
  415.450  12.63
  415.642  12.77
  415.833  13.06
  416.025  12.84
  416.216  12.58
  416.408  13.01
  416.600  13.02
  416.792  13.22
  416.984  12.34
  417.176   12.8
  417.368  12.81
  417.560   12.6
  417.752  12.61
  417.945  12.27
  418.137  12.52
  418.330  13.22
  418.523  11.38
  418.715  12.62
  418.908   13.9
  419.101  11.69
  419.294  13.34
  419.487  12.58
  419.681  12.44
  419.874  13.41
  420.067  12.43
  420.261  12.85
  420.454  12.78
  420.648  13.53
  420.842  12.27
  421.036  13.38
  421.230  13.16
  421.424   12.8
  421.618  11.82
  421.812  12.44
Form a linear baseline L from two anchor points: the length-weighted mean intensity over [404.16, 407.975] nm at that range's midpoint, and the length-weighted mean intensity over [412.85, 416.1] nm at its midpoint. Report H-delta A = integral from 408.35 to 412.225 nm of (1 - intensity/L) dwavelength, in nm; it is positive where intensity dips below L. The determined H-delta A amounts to 0.380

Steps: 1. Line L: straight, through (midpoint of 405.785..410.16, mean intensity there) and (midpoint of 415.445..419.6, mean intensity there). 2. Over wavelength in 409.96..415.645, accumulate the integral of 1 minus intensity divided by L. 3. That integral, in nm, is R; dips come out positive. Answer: 0.161 nm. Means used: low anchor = 12.2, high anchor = 12.7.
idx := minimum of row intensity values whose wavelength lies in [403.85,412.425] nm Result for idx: 7.22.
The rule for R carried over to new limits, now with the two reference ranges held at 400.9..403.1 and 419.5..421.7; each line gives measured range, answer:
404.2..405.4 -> -0.03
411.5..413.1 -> 0.01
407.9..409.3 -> -0.01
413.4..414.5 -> 0.01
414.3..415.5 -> 0.00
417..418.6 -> 0.03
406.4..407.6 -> -0.01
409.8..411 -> 0.26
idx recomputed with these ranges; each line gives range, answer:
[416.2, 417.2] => 12.34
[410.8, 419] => 10.82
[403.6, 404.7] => 12.31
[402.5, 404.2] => 11.98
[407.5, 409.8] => 10.96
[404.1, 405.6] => 11.91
